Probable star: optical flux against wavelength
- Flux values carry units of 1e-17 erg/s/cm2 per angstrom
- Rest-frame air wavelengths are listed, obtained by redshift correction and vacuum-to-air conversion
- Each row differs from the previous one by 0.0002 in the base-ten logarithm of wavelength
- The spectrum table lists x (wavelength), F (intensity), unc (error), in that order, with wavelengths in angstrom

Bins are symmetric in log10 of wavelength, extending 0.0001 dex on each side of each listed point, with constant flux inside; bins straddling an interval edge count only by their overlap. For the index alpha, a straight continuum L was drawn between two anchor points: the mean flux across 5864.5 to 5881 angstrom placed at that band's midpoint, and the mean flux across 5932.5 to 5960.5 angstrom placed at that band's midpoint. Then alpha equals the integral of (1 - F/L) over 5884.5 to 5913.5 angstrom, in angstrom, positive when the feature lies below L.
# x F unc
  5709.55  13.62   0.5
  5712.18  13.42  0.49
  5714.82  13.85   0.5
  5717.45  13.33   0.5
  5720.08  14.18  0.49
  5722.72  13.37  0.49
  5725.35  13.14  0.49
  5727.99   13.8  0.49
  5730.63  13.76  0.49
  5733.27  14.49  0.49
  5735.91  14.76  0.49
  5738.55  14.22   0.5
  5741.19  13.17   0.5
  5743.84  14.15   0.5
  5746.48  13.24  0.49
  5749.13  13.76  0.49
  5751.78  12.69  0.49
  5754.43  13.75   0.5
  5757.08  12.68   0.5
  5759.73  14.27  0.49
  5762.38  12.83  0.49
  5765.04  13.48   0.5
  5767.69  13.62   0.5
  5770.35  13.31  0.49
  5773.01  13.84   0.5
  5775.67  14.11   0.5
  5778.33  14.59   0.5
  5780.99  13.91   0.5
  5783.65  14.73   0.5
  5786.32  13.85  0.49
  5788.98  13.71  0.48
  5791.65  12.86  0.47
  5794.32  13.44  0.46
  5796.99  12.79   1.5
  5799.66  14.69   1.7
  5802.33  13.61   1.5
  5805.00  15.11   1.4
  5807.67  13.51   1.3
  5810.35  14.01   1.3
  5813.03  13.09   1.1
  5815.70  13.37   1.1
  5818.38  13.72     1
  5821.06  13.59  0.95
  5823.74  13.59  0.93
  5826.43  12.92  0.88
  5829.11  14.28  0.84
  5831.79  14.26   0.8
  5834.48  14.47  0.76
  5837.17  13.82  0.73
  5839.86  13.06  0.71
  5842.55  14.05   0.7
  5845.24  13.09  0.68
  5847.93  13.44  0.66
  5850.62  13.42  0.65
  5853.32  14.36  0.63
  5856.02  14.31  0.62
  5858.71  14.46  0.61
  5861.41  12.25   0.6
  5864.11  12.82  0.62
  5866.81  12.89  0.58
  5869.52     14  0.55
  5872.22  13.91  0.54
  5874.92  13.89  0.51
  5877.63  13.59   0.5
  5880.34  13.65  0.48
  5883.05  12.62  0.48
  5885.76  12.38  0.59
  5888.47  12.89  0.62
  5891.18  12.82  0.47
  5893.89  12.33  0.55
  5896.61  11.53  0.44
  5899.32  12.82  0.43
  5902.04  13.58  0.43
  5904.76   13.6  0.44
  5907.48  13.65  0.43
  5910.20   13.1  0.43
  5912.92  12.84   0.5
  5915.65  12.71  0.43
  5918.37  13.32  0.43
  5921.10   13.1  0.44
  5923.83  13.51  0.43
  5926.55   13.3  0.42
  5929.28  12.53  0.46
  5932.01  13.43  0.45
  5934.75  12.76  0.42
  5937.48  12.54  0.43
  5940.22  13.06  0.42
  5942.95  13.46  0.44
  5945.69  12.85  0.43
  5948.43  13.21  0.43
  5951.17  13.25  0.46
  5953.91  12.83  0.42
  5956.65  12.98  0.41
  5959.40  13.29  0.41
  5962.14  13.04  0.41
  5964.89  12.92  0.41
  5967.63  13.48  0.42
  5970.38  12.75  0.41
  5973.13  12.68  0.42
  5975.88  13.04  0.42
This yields 1.1 angstrom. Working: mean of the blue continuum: 13.6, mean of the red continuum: 13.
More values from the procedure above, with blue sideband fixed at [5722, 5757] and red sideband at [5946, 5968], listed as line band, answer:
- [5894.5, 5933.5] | 0.5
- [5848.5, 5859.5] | -0.6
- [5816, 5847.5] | -0.6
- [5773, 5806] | -0.9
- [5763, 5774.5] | 0.1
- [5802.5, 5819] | -0.4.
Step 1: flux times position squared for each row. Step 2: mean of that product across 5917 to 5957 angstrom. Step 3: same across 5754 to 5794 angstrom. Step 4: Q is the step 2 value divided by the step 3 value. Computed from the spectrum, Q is 1.01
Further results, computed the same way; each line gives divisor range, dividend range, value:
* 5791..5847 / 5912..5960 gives 0.99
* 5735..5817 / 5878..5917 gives 0.98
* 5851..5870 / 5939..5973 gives 1.00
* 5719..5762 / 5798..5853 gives 1.03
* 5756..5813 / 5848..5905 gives 0.99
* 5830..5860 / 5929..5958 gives 0.97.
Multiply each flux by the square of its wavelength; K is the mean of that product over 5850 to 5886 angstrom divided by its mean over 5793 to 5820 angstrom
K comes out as 1.00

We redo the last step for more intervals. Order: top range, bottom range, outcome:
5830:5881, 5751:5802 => 1.03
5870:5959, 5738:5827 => 1.00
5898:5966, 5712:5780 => 1.02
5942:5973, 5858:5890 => 1.02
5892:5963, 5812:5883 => 0.98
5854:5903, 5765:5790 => 0.98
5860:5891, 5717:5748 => 1.00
